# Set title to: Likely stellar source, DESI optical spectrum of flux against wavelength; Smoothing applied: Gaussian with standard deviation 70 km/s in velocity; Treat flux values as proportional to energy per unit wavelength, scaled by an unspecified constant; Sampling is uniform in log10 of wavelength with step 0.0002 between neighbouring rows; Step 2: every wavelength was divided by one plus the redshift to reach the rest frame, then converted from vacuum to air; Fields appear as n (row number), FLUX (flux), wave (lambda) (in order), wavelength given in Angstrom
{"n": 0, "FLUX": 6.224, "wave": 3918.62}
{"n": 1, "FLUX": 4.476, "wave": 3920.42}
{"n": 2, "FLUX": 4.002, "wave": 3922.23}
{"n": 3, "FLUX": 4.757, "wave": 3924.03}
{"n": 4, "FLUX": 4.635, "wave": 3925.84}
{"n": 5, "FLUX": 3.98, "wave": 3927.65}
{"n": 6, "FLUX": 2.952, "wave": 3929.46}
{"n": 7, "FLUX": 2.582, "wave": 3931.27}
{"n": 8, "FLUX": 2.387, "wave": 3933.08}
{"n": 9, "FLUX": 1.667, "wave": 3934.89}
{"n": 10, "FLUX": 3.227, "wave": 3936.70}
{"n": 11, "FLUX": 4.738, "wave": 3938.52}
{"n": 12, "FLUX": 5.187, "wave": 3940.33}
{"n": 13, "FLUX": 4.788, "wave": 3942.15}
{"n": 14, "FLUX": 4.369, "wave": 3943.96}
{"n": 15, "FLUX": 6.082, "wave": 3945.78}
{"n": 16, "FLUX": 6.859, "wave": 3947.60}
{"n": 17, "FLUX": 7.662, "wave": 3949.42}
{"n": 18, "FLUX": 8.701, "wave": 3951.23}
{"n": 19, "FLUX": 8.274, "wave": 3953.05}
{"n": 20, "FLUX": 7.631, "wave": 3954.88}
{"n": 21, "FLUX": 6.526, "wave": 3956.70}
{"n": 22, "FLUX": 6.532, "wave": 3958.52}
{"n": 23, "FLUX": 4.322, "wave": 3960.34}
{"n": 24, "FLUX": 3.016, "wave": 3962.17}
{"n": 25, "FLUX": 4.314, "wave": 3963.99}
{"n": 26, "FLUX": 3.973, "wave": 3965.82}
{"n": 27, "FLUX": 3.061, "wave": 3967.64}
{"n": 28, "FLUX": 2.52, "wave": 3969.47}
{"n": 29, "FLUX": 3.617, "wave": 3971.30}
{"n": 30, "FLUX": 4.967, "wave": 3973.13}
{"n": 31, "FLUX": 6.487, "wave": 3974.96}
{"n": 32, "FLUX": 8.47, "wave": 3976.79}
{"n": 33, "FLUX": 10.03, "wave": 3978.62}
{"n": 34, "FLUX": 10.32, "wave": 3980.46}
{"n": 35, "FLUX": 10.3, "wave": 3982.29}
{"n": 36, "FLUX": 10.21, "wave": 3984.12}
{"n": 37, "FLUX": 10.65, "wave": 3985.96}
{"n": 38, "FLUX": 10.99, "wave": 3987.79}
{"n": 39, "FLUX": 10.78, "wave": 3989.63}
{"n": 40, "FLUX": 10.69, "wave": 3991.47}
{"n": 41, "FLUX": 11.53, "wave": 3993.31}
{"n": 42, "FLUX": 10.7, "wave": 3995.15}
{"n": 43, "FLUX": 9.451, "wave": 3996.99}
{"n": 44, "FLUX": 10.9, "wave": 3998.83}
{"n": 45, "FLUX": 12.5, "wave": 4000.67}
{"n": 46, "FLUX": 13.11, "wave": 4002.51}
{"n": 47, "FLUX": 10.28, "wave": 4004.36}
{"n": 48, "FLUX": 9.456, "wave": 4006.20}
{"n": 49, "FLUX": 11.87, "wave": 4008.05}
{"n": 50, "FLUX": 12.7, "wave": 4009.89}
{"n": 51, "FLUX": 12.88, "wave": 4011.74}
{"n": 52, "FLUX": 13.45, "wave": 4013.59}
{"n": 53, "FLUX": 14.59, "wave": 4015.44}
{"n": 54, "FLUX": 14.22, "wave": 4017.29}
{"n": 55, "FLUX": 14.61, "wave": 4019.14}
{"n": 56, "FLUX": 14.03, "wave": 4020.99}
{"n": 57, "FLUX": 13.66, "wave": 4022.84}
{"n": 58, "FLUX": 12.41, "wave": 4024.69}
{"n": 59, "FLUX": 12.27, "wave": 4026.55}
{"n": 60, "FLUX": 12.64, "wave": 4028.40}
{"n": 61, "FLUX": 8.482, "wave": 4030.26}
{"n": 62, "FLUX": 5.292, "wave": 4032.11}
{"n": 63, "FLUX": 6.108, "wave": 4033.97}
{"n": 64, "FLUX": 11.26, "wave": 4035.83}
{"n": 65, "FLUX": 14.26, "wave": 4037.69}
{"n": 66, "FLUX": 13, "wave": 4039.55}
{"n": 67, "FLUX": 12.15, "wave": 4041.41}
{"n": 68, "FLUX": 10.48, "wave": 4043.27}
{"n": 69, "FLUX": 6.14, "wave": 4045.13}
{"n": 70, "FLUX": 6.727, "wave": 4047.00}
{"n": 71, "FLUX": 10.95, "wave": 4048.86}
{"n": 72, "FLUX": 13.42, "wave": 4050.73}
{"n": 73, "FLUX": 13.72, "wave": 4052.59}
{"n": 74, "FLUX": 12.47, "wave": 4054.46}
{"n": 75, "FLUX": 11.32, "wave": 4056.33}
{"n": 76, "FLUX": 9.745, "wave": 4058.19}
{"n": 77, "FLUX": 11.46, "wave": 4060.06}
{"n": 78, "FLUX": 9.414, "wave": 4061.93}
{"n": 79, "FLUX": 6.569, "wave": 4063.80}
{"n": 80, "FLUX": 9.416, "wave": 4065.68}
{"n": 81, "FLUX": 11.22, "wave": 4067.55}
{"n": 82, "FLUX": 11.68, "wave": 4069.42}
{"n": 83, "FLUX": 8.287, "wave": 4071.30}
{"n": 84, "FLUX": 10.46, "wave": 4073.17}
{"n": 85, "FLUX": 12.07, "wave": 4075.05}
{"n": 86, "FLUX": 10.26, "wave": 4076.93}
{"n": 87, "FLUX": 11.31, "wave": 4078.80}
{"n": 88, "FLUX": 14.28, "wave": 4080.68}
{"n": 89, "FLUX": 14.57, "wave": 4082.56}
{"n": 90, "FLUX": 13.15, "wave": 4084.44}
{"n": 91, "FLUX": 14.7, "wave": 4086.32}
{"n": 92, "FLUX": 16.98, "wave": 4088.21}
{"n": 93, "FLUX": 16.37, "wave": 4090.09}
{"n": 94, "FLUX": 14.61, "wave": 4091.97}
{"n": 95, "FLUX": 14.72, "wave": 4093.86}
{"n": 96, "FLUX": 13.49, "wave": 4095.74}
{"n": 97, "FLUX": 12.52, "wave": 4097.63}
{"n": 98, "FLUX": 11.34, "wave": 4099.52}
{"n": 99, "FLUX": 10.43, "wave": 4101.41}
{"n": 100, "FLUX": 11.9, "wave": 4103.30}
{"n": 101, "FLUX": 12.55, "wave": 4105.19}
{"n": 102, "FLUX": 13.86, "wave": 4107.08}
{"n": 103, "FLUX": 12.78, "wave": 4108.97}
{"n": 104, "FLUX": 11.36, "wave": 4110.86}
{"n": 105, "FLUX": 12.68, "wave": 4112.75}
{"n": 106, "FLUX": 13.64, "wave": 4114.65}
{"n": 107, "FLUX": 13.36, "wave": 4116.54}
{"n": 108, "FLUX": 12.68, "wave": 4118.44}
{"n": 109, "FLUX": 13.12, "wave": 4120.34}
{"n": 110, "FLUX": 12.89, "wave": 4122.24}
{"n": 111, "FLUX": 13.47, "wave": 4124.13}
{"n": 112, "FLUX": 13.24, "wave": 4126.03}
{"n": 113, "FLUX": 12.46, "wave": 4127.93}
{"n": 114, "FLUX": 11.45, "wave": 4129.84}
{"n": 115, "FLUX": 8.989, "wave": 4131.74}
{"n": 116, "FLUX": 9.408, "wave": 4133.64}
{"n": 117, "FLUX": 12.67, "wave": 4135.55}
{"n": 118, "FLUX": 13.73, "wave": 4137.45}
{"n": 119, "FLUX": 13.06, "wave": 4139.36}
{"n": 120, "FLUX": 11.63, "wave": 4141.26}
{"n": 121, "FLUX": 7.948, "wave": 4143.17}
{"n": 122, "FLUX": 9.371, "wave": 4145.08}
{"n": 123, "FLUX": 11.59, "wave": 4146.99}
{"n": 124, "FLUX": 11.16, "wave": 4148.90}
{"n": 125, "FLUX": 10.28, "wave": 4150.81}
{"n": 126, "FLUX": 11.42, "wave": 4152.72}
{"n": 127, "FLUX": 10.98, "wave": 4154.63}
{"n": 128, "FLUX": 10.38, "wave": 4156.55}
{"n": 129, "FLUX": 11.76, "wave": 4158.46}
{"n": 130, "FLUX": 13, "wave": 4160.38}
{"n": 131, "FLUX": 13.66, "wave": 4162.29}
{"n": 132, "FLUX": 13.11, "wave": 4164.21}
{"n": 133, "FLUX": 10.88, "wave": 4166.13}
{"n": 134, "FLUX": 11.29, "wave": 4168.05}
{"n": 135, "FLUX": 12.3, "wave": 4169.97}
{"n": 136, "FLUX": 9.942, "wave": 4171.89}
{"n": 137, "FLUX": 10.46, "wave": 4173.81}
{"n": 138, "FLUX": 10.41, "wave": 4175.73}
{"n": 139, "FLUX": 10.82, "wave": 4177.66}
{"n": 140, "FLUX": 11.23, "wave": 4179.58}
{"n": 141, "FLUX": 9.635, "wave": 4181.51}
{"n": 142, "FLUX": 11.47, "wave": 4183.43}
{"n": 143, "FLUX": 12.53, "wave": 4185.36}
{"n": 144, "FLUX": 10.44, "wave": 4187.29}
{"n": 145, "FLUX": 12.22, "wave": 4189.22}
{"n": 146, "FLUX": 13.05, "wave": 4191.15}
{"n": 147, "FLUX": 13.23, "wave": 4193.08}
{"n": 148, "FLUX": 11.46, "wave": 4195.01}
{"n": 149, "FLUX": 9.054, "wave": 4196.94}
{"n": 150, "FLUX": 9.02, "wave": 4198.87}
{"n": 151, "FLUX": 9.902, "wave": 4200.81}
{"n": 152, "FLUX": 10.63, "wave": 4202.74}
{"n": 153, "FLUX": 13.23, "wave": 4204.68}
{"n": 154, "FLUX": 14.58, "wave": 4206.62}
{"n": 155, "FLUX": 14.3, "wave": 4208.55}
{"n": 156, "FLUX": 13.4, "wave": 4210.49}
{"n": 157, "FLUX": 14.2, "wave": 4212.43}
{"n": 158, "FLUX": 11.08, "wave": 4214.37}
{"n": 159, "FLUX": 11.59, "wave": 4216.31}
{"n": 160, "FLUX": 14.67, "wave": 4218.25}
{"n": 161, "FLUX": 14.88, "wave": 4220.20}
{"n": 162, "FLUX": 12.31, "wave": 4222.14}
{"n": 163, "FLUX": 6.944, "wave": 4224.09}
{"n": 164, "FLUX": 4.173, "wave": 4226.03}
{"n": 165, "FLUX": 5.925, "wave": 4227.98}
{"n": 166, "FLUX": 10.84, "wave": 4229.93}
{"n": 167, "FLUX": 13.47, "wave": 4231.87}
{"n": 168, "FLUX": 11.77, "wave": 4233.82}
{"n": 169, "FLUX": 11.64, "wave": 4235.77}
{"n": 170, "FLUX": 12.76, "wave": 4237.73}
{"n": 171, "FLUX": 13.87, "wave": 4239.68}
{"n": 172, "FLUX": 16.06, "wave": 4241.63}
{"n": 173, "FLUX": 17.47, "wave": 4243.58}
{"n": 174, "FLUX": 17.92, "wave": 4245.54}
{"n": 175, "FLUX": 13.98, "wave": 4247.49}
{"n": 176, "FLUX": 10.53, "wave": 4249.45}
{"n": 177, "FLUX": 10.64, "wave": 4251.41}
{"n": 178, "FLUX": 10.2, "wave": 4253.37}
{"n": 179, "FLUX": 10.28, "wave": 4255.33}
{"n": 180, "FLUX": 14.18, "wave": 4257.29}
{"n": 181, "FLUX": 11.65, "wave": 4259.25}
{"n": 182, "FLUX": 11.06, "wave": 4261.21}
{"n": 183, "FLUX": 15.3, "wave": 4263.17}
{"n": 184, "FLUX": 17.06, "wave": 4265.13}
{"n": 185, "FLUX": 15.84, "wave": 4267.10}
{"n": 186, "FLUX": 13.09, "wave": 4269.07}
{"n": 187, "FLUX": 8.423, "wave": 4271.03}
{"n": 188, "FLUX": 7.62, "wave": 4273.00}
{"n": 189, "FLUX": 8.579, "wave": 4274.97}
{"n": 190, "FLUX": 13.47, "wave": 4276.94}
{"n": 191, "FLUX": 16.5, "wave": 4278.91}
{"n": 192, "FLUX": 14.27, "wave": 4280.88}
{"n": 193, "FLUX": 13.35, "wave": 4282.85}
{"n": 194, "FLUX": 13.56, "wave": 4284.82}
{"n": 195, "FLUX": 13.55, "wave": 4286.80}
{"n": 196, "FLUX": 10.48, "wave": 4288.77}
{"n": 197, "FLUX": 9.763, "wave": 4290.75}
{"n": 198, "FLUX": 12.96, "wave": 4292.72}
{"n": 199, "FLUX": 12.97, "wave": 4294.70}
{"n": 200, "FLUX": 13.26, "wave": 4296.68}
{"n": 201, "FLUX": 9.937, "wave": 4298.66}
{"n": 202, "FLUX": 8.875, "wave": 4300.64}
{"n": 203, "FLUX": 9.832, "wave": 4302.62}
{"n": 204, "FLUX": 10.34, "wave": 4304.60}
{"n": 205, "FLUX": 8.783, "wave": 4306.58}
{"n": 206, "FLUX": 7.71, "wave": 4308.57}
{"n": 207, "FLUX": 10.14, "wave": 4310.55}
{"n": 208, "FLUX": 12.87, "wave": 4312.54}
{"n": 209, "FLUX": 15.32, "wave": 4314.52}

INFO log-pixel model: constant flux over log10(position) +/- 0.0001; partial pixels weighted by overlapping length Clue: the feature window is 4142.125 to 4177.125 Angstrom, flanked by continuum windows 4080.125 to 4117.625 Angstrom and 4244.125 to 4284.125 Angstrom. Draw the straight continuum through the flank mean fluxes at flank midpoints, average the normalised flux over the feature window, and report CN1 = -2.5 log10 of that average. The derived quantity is 0.19 mag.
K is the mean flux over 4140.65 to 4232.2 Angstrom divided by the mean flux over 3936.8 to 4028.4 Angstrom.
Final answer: 1.25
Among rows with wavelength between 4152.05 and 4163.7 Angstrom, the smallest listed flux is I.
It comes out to 10.38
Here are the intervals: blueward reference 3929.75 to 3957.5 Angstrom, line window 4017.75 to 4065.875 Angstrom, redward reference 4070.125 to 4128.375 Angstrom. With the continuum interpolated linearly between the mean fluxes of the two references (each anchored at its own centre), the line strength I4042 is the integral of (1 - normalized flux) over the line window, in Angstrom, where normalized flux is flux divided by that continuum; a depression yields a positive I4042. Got -4.34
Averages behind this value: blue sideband 5.32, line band 10.9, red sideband 12.9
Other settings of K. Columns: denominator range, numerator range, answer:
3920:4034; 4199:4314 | 1.48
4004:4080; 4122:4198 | 1.03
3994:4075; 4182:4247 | 1.09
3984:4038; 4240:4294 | 1.12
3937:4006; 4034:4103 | 1.53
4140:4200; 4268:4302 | 1.06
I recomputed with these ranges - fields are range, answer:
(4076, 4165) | 7.948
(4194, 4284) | 4.173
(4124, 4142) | 8.989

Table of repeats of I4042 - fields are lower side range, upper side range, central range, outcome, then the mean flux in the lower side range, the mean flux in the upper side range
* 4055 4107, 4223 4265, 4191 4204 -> 1.3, 12.1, 12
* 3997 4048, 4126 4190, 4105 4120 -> -2.1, 11.4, 11.3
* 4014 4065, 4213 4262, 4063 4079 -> 1.7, 11.2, 12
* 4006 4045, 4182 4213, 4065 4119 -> -3.5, 11.8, 12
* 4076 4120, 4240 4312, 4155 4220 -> 4.5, 13.2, 12.2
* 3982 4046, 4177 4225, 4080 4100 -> -4.7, 11.4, 11.8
